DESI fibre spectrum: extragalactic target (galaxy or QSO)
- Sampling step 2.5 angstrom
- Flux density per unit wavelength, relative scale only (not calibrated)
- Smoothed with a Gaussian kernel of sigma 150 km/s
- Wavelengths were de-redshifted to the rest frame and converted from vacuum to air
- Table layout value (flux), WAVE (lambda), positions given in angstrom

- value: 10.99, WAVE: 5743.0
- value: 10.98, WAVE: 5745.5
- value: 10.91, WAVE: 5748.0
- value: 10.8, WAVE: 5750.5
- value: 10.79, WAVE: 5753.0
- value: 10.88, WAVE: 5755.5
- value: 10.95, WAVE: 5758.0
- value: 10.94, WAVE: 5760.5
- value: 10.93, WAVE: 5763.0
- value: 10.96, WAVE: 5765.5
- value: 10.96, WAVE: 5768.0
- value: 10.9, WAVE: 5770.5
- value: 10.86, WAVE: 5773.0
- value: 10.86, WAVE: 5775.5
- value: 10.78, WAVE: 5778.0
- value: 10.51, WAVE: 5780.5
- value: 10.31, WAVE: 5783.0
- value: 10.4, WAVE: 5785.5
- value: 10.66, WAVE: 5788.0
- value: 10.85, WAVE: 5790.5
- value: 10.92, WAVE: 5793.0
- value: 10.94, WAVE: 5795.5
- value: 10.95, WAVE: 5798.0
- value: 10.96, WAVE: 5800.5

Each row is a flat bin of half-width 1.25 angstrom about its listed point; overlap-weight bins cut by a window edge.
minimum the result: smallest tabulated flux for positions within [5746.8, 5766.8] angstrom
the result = 10.79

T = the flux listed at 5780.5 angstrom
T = 10.51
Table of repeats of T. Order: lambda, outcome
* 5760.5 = 10.94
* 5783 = 10.31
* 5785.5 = 10.4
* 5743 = 10.99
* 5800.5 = 10.96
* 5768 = 10.96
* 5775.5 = 10.86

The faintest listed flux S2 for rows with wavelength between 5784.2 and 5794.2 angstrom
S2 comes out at 10.4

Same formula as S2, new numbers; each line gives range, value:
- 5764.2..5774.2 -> 10.86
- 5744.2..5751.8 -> 10.8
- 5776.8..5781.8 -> 10.51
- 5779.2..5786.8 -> 10.31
